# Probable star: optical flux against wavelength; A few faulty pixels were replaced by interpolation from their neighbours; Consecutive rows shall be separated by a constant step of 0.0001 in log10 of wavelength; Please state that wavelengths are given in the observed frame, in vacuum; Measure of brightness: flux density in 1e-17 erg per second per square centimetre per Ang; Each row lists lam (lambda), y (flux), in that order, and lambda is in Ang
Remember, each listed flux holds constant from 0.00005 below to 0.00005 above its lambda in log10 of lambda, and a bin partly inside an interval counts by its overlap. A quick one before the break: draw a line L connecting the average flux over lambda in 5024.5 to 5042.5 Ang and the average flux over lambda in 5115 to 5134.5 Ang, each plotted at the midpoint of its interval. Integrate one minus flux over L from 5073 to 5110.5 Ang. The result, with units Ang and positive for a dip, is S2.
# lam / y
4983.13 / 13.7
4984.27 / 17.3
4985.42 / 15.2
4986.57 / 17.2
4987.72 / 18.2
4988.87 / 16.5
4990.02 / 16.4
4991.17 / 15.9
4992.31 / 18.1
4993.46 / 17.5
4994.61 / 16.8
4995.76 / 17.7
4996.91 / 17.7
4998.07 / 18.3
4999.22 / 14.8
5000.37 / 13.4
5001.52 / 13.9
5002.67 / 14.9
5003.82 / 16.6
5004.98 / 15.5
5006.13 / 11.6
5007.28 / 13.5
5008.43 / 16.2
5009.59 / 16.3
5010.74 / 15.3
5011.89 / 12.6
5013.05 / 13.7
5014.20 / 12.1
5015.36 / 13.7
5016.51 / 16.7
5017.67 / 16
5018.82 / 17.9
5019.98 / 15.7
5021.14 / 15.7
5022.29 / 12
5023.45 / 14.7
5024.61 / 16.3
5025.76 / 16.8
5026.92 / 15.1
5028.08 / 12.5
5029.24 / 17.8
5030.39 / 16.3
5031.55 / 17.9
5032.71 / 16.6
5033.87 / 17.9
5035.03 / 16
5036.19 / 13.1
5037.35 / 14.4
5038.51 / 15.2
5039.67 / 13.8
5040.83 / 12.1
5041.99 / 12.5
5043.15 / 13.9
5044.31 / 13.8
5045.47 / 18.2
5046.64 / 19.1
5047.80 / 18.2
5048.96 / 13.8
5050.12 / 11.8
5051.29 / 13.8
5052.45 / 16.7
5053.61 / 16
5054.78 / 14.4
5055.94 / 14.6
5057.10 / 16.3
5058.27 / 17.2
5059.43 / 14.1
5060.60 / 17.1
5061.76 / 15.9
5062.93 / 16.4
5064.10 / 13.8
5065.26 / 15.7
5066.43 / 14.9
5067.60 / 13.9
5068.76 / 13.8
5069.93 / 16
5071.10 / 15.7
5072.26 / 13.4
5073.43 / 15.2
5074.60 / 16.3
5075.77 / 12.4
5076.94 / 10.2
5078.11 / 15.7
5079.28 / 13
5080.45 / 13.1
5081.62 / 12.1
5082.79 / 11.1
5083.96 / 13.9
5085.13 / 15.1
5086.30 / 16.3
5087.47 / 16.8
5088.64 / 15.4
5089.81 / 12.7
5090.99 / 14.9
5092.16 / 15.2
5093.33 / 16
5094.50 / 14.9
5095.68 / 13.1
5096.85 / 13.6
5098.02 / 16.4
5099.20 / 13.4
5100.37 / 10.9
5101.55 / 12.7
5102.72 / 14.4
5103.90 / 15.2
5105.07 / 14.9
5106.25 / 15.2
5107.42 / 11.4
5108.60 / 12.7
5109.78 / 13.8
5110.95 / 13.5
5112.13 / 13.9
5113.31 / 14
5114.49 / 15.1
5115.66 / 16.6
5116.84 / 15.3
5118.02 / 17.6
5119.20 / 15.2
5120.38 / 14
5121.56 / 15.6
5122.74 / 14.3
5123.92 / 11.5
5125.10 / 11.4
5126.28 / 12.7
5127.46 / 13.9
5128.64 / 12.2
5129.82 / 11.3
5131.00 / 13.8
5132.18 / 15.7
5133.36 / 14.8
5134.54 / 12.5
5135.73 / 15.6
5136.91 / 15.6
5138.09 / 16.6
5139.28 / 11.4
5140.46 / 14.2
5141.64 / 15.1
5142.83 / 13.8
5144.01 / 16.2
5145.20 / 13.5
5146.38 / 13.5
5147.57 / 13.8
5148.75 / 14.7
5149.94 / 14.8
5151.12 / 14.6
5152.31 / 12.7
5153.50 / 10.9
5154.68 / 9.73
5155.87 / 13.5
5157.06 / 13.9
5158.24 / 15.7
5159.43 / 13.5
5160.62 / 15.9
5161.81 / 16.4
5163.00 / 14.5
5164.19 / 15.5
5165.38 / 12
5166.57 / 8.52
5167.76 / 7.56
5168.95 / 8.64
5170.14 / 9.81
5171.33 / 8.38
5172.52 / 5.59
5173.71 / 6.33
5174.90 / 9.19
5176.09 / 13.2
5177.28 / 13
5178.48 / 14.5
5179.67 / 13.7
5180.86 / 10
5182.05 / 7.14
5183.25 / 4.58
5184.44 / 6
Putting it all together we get 1.3 Ang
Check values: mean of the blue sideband 15.3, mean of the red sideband 14.1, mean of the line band 14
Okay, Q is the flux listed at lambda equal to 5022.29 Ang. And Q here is 12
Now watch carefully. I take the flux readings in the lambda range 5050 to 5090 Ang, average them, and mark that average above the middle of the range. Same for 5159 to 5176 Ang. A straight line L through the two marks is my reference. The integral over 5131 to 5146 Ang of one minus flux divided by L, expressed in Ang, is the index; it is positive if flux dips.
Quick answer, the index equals -3.2 Ang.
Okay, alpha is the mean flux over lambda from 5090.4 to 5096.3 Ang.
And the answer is 14.8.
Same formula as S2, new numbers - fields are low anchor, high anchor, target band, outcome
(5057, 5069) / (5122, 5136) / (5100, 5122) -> -0.8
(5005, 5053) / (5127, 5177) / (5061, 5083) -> 0.1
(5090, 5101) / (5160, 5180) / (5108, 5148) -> -3.8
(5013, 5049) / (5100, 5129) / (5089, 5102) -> 0.2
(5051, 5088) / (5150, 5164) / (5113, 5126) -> -0.3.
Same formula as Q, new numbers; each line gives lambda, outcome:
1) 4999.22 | 14.8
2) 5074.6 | 16.3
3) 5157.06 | 13.9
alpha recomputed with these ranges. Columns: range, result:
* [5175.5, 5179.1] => 13.6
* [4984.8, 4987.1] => 16.2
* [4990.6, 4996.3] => 17.2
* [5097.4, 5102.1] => 13.3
